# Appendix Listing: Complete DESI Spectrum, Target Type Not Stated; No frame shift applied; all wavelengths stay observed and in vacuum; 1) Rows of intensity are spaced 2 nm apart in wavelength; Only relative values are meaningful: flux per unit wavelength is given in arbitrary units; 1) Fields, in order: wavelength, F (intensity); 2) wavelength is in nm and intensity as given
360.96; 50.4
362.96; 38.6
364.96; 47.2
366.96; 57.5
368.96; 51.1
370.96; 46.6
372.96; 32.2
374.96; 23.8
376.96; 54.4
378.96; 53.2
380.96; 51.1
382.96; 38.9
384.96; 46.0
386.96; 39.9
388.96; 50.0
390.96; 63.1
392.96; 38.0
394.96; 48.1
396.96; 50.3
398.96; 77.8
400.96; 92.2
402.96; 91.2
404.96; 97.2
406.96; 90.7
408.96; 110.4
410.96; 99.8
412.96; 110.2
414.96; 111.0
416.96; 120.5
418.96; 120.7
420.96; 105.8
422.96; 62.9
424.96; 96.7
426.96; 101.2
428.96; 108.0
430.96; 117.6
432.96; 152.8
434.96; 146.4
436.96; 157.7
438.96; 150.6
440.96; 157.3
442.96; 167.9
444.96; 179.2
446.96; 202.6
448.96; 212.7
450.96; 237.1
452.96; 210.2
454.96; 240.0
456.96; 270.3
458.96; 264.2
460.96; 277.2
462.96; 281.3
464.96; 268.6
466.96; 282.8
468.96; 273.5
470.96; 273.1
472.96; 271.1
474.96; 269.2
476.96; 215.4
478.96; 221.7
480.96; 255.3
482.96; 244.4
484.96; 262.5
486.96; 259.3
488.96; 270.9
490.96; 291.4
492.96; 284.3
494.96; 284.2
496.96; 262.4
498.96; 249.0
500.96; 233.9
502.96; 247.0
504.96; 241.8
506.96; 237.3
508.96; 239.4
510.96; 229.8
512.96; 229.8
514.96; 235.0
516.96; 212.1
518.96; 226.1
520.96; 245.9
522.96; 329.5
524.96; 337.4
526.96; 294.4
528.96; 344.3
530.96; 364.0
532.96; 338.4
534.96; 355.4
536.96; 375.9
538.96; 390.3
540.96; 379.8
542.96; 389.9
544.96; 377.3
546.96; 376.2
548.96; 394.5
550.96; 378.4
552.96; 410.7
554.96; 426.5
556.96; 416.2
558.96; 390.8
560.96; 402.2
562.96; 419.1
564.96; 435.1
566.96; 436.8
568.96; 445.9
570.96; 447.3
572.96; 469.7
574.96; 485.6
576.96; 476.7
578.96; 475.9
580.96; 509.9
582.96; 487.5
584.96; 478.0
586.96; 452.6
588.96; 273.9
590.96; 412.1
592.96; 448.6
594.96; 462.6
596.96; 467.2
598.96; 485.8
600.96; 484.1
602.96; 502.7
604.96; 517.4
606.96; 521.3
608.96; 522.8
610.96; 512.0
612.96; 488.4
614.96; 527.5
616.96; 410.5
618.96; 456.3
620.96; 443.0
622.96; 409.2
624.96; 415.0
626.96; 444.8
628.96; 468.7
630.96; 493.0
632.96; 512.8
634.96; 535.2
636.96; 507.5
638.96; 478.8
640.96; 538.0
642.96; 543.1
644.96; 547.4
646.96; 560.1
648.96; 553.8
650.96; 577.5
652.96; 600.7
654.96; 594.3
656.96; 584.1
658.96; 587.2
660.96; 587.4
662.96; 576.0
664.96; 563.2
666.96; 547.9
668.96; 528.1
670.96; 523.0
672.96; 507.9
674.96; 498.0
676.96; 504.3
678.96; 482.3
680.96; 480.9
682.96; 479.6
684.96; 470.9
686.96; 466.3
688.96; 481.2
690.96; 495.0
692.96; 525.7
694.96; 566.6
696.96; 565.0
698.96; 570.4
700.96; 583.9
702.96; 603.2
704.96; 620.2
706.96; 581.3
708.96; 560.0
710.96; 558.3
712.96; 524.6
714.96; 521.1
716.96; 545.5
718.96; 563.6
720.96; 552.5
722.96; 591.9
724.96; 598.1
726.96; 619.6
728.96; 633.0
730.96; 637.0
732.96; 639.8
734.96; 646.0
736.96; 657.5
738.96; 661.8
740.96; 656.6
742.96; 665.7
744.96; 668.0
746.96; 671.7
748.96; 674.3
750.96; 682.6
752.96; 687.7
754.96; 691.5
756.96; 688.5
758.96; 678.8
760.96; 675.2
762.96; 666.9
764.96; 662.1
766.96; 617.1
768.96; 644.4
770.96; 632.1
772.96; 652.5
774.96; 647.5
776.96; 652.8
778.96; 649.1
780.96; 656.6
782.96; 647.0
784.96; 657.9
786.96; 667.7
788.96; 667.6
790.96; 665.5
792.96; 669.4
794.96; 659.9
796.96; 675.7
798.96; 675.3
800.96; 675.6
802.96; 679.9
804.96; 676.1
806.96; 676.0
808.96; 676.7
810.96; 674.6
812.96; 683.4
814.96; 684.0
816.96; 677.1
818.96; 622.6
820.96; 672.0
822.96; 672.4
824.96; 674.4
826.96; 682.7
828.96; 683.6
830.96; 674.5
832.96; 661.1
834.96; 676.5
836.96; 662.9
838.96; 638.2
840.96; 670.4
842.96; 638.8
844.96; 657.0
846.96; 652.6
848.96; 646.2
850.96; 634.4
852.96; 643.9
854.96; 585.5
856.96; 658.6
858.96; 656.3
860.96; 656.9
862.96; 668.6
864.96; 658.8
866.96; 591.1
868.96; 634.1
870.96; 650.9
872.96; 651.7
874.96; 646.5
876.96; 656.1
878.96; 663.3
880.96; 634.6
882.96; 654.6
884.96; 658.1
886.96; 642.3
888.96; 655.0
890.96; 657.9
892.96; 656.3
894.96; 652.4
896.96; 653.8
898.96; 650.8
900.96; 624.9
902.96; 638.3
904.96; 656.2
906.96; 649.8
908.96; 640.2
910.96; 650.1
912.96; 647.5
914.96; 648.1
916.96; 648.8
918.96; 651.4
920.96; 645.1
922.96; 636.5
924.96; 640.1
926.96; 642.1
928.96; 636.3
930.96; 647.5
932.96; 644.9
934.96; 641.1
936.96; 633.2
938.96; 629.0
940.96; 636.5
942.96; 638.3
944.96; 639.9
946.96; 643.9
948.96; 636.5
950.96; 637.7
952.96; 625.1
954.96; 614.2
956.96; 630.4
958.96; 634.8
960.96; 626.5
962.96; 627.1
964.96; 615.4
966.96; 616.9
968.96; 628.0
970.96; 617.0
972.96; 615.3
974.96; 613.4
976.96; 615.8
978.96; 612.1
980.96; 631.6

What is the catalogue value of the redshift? 0.00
